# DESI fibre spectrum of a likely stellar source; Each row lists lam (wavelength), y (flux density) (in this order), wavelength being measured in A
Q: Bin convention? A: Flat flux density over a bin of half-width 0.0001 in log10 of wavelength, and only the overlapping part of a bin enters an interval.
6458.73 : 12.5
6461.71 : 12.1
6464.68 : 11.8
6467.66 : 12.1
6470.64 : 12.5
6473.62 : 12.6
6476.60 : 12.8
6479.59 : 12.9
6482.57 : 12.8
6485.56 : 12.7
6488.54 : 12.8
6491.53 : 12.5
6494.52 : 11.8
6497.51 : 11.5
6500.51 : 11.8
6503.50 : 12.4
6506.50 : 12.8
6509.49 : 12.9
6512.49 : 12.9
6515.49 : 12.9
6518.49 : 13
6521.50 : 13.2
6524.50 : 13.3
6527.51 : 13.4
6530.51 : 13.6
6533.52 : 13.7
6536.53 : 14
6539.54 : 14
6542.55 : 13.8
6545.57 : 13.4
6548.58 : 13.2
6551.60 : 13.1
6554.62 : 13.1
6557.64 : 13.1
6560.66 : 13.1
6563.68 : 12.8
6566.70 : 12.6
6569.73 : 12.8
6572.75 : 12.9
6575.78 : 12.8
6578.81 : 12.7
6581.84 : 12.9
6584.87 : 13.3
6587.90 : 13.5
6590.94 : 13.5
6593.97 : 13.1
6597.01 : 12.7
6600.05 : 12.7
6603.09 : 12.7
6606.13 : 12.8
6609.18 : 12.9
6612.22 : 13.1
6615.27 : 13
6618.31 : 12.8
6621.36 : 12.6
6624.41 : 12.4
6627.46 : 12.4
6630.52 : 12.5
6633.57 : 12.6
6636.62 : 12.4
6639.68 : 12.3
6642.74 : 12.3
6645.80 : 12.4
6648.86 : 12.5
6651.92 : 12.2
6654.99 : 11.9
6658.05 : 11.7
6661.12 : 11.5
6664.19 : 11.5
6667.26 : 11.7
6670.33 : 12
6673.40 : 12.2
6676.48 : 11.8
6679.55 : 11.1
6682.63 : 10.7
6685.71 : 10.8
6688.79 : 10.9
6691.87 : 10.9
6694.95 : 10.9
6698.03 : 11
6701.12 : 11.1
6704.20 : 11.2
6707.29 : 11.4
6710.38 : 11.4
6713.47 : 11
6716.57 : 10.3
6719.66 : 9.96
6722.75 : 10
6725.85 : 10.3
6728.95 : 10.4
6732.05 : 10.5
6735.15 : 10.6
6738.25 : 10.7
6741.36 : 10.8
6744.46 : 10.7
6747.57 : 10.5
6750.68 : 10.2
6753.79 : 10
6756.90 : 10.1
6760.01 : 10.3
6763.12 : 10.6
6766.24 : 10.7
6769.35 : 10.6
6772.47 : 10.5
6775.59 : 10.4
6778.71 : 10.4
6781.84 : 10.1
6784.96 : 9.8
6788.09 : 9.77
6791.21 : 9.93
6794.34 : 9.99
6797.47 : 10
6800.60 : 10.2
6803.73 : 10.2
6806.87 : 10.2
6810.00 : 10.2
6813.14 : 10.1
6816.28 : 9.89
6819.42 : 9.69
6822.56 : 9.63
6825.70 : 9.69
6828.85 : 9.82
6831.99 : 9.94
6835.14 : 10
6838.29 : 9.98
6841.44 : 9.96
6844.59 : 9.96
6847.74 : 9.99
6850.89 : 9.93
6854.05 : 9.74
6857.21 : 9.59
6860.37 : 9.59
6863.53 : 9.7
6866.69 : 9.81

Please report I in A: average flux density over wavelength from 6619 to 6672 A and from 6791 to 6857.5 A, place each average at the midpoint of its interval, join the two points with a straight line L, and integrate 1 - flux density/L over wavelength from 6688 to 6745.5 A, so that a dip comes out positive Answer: 2.8 A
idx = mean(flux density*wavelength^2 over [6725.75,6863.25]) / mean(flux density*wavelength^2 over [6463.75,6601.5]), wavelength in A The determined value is 0.8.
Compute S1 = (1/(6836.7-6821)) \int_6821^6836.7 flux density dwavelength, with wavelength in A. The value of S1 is 9.82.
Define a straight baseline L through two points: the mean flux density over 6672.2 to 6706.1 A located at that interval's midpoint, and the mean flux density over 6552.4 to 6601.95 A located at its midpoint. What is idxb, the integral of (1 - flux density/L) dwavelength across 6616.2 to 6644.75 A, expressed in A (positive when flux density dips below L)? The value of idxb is -0.9 A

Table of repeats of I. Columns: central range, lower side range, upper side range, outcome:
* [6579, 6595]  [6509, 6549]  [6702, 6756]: -0.81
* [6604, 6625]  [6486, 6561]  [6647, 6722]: -1.34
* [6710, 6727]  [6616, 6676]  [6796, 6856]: 1.30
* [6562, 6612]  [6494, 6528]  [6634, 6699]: -3.07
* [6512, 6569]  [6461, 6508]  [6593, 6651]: -3.63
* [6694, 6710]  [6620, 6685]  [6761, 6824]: 0.29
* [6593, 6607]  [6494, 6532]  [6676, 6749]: -1.06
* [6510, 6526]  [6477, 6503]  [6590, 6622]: -0.71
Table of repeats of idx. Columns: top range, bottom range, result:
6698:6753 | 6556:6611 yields 0.86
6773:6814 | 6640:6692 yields 0.90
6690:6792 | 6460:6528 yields 0.90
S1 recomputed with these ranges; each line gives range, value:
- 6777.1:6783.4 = 10.2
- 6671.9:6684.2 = 11.4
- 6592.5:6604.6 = 12.8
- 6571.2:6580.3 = 12.8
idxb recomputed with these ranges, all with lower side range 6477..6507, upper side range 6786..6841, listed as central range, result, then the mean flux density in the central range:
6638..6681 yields -3.1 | 11.9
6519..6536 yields -1.8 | 13.4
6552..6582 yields -2.7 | 12.9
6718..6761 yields 0.6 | 10.4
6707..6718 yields -0.3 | 11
